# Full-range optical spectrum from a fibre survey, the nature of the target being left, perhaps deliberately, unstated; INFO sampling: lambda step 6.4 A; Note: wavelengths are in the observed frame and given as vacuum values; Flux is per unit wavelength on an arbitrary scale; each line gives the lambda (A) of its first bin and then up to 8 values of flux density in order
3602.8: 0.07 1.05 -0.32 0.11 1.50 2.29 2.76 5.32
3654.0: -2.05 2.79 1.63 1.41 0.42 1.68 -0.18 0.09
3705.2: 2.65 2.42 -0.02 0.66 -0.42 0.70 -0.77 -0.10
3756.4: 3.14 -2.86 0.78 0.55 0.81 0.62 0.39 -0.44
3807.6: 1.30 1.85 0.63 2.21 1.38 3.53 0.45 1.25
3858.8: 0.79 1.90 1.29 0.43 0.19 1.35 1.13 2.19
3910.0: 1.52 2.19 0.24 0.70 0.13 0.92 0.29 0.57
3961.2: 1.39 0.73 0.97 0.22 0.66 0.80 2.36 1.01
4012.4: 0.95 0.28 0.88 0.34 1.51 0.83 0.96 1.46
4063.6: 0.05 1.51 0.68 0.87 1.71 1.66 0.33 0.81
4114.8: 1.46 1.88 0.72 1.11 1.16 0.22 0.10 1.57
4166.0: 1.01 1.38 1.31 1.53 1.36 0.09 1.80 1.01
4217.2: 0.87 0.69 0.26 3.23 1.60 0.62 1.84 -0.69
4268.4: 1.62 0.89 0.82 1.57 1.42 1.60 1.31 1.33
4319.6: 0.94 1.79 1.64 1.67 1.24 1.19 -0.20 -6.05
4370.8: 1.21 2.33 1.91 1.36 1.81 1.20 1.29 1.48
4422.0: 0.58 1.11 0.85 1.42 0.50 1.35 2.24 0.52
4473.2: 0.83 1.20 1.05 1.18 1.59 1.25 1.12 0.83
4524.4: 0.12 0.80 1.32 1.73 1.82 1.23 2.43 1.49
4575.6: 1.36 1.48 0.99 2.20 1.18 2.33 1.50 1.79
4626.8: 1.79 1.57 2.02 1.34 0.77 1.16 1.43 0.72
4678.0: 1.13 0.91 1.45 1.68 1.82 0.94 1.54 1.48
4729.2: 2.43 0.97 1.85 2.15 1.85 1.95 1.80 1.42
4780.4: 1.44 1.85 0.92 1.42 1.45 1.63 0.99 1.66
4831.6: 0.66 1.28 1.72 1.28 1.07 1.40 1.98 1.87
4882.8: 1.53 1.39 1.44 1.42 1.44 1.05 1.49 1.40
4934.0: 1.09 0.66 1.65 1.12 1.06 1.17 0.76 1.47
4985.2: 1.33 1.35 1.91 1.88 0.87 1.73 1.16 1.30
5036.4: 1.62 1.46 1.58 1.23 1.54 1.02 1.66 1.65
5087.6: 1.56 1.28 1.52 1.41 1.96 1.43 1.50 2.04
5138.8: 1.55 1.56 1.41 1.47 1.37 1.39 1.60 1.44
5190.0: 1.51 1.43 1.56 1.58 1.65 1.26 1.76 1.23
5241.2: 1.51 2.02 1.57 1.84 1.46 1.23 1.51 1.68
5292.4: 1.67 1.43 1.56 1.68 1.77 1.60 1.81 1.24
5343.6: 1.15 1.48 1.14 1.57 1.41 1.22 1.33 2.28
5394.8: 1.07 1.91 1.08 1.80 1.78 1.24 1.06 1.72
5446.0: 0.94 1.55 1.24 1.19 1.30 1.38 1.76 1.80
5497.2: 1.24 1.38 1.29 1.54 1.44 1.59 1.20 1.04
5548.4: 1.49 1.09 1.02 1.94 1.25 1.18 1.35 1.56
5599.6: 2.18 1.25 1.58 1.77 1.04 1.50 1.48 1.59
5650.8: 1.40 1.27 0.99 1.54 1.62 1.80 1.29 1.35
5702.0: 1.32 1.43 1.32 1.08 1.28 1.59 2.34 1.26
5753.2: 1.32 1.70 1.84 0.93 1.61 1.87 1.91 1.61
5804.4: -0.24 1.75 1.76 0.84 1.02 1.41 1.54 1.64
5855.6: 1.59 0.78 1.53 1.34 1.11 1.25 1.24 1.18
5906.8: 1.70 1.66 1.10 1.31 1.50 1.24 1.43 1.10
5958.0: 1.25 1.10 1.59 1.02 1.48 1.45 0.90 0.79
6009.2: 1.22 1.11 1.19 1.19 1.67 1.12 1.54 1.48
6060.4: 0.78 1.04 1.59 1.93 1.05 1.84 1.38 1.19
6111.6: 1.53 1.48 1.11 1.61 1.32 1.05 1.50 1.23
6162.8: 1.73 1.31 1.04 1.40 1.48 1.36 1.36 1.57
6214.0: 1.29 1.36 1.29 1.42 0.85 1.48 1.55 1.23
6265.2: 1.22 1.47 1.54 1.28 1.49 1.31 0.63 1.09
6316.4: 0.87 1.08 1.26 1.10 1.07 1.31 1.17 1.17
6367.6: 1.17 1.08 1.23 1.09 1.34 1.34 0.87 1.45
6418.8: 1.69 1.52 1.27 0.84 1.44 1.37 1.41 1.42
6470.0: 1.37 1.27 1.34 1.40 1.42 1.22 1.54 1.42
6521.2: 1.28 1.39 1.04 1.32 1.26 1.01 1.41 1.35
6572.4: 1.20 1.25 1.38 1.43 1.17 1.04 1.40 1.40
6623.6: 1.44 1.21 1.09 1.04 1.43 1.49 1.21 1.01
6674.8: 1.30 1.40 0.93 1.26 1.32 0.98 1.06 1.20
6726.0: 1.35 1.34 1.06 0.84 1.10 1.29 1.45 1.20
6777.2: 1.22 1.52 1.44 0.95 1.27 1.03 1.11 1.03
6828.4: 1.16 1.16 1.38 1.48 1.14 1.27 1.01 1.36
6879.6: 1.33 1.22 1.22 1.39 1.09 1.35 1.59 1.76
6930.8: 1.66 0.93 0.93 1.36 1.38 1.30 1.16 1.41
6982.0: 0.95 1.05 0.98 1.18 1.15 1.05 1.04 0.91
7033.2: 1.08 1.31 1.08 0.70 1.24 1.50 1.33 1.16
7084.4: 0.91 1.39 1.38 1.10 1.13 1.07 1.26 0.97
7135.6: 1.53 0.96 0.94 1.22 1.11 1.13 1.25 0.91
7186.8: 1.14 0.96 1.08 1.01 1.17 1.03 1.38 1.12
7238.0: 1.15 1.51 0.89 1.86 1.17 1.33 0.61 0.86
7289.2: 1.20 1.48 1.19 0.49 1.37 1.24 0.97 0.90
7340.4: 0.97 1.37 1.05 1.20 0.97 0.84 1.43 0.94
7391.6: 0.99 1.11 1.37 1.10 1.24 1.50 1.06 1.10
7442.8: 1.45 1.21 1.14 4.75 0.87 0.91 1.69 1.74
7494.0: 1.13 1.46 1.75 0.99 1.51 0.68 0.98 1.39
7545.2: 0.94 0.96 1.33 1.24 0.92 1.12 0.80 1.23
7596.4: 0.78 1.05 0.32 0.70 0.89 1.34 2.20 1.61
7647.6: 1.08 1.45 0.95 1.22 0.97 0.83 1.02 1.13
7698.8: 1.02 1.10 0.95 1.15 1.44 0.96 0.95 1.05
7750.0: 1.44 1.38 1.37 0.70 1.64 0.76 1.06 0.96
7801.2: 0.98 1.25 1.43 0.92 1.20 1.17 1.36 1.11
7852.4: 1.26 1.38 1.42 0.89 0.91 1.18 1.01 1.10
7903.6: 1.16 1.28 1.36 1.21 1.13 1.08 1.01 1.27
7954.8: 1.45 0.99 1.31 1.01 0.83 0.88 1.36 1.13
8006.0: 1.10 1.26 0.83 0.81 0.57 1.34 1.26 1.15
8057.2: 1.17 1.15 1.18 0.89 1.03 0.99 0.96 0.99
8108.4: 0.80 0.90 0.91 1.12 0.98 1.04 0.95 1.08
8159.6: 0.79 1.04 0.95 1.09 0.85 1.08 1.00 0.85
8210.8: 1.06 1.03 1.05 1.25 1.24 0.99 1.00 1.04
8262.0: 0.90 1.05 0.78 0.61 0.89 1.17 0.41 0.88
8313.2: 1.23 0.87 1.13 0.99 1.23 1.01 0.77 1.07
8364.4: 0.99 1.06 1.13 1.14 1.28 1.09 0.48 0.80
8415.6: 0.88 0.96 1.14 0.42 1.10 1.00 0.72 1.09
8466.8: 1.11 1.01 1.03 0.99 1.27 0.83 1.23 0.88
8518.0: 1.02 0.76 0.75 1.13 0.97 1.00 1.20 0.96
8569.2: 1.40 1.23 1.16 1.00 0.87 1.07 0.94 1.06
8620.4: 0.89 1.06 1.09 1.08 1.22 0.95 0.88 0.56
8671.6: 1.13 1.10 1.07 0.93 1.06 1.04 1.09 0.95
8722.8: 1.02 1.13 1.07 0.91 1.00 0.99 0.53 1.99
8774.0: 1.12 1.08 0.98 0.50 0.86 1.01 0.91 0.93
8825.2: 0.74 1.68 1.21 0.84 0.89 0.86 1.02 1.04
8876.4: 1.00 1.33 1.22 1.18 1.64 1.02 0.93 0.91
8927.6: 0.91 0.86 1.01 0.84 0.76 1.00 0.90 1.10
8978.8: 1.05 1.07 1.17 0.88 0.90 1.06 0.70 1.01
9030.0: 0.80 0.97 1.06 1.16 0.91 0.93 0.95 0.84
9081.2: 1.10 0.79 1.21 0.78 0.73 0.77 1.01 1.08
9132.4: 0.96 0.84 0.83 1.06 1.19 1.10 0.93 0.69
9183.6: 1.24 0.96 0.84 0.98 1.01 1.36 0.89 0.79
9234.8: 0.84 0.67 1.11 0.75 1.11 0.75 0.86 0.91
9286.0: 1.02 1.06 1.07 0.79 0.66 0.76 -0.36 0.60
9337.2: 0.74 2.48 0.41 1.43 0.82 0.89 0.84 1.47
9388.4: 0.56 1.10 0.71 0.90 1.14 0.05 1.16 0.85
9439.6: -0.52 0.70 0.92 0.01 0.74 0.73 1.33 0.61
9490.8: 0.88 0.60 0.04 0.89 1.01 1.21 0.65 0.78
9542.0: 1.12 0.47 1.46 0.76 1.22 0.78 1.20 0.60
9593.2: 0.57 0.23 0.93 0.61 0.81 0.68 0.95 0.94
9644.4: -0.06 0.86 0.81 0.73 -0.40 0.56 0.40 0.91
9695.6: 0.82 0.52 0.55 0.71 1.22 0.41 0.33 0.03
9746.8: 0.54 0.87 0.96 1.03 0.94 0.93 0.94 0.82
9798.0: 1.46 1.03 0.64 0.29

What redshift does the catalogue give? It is 0.137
